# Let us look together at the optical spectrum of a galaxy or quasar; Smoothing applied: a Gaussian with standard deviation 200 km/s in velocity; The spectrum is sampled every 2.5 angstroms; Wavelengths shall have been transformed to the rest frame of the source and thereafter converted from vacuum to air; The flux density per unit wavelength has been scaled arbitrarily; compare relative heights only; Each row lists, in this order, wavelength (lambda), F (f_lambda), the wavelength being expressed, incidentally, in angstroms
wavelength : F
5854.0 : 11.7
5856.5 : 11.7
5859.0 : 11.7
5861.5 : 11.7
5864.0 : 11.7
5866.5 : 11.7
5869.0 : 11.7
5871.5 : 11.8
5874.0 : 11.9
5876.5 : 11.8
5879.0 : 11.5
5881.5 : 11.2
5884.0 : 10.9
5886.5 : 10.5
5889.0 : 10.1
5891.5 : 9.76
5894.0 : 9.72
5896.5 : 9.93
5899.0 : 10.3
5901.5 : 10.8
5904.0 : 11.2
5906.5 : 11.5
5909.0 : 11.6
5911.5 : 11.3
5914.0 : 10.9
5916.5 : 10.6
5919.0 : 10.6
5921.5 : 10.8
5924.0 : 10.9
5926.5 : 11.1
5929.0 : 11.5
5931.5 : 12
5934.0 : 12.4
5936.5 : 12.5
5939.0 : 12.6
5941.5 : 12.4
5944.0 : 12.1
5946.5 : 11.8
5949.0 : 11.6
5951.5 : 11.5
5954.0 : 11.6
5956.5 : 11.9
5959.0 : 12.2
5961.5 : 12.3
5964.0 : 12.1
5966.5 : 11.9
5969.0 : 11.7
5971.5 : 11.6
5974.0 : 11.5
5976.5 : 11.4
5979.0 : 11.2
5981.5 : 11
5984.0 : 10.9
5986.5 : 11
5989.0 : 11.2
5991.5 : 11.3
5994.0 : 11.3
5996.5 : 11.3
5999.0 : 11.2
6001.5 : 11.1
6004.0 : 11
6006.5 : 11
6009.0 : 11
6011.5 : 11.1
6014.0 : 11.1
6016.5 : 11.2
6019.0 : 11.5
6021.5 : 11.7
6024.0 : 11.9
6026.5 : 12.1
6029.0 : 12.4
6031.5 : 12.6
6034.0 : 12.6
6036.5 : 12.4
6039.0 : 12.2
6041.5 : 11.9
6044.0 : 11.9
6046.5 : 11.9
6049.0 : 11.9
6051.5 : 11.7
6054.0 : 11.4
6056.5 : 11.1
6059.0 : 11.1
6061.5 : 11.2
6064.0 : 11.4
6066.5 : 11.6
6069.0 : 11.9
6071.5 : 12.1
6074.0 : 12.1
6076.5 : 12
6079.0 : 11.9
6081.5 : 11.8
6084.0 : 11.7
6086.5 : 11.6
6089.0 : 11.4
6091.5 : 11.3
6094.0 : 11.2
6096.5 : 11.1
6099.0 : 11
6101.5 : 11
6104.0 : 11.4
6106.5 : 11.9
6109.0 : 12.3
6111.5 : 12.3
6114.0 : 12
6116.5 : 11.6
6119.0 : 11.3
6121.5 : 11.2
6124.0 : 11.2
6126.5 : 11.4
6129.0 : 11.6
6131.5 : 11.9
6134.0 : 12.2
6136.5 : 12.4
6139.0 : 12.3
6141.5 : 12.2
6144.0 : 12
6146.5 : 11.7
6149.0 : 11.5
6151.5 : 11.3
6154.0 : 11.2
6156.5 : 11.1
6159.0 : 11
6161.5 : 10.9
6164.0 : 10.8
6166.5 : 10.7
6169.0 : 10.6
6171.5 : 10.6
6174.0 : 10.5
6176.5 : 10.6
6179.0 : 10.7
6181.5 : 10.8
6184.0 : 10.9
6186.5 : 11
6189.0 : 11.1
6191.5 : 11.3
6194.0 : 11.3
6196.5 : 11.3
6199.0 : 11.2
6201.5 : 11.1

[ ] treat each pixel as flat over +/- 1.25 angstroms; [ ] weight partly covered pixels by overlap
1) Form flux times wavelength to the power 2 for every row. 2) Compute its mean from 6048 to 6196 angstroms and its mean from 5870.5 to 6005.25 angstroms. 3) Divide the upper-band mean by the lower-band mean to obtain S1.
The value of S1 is 1.1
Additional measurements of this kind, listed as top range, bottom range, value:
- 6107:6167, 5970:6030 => 1.07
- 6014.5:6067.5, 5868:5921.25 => 1.13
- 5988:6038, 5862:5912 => 1.09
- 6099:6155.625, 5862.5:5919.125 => 1.15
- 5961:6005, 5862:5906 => 1.07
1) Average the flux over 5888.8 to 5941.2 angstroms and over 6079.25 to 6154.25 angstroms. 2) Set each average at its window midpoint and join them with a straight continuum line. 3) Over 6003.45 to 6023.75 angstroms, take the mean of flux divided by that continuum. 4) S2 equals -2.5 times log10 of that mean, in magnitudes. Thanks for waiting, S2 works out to 0.01 mag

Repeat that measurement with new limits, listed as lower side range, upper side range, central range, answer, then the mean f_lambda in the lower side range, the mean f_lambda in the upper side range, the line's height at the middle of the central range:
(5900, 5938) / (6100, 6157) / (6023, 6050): -0.06 mag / 11.3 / 11.7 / 11.5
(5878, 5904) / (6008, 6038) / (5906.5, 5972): -0.07 mag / 10.5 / 11.8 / 11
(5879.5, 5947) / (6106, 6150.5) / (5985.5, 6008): 0.02 mag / 11.1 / 11.8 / 11.4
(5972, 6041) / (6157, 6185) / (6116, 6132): -0.05 mag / 11.5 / 10.7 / 11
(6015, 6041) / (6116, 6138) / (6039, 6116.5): 0.02 mag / 12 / 11.7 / 11.8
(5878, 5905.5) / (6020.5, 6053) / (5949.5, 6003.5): 0.00 mag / 10.5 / 12.1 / 11.4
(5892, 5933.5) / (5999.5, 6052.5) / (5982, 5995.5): 0.03 mag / 10.9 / 11.7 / 11.5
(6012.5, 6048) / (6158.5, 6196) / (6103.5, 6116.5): -0.06 mag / 12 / 10.9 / 11.4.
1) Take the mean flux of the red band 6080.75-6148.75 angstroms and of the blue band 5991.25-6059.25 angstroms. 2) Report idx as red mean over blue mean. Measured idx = 1.0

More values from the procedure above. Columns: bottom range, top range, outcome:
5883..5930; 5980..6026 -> 1.05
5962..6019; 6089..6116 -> 1.02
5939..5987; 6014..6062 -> 1.01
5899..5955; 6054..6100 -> 1.00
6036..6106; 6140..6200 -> 0.96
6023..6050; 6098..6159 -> 0.96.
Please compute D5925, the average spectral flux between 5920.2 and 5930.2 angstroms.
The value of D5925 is 11.1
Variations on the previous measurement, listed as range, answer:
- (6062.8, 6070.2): 11.6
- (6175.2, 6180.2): 10.6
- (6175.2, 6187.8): 10.8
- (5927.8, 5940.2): 12.2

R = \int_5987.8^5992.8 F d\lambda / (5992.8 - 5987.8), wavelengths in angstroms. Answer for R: 11.3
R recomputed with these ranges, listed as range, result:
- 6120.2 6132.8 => 11.5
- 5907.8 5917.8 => 11.1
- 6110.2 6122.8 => 11.7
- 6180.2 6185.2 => 10.8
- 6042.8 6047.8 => 11.9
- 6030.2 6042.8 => 12.3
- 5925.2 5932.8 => 11.5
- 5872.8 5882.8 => 11.6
